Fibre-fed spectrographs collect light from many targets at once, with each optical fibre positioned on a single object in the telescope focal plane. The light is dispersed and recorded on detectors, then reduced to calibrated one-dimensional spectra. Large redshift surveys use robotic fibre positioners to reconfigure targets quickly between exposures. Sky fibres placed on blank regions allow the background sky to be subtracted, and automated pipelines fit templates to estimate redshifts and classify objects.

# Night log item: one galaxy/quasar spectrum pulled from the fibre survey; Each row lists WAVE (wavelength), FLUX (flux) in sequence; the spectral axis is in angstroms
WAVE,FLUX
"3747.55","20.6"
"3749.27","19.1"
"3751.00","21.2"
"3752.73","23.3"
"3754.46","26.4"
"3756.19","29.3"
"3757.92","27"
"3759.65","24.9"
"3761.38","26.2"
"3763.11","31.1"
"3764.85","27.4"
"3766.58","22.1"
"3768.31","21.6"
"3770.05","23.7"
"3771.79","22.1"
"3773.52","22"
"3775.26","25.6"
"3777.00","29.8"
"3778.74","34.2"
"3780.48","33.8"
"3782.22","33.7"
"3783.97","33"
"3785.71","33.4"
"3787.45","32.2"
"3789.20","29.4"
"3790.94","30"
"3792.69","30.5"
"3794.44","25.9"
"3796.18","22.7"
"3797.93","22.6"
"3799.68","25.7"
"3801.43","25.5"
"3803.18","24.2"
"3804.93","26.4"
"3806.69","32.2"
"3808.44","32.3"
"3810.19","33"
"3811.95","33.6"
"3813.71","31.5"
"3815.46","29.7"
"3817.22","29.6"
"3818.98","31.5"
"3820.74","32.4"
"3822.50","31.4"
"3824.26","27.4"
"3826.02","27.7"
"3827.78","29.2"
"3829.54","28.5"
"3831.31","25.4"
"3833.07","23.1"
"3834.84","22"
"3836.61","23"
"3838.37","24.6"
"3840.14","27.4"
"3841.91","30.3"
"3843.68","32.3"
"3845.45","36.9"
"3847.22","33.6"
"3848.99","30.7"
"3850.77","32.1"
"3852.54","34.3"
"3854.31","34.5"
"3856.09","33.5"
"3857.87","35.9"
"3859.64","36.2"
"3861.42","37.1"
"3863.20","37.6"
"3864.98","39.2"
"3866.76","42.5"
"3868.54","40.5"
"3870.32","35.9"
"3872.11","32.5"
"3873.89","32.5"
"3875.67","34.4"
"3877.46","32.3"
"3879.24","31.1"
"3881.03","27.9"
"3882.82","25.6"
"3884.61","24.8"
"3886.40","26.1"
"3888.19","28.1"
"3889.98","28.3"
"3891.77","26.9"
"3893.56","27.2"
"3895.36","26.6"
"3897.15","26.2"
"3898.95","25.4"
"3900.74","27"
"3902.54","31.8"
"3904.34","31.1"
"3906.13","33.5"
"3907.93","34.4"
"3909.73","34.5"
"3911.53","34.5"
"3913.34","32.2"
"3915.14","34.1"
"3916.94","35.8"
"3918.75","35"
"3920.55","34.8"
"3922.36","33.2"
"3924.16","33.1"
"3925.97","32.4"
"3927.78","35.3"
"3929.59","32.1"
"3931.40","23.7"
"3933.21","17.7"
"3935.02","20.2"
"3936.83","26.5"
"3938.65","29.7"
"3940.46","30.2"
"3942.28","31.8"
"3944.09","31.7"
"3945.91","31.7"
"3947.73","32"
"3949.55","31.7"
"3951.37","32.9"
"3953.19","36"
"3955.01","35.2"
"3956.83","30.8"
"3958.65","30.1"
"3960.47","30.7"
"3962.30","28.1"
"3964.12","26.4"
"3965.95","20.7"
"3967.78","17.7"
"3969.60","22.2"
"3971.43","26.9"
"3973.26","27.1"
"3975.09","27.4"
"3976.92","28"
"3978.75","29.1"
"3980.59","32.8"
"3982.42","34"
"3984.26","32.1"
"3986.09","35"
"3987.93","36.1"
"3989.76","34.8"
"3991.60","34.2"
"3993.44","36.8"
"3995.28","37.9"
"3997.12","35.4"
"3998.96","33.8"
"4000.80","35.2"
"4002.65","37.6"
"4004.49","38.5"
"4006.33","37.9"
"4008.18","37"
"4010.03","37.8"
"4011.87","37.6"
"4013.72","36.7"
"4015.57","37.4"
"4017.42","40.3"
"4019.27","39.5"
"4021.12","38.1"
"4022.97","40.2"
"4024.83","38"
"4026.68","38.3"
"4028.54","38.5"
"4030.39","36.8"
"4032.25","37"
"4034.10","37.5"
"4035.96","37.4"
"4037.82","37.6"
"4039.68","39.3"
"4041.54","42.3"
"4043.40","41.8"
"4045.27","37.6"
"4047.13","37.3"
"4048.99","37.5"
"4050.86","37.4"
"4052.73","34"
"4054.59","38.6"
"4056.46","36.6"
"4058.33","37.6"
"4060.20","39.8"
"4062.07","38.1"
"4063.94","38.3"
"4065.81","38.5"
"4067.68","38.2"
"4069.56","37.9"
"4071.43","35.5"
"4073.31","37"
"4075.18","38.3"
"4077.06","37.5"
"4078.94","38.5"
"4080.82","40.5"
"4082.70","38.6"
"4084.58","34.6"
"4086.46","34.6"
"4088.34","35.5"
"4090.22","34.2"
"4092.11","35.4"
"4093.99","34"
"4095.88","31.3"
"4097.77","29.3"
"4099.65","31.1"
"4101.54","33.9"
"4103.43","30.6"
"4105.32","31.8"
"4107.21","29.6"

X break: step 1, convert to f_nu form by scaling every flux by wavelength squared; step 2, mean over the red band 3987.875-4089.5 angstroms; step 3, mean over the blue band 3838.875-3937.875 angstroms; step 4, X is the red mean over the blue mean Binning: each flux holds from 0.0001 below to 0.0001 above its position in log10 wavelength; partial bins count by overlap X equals 1.28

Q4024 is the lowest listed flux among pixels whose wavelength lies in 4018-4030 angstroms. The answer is 38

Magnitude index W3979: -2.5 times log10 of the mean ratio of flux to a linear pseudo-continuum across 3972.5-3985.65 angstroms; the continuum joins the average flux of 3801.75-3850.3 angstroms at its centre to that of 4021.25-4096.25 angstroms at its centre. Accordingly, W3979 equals 0.15 mag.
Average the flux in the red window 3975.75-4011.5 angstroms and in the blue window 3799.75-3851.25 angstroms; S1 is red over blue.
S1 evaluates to 1.20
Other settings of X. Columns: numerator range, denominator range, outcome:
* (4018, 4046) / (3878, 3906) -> 1.49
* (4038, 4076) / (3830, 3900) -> 1.36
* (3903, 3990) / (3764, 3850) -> 1.15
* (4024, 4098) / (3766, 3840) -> 1.51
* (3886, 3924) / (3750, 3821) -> 1.17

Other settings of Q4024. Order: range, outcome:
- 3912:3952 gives 17.7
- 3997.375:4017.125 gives 33.8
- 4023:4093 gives 34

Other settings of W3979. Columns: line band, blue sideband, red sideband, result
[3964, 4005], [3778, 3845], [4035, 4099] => 0.10 mag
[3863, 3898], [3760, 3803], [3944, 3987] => -0.09 mag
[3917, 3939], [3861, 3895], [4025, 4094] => 0.13 mag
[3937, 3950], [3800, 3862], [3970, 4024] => 0.08 mag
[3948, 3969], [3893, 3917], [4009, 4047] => 0.17 mag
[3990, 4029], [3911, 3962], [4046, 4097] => -0.10 mag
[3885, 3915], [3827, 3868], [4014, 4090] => 0.13 mag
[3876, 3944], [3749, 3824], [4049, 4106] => 0.06 mag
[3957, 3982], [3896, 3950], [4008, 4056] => 0.25 mag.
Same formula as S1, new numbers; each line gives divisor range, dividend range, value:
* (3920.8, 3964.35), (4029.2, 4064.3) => 1.26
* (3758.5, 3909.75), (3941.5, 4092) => 1.18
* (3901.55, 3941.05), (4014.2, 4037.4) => 1.23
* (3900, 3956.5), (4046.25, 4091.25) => 1.18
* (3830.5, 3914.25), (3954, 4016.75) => 1.04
